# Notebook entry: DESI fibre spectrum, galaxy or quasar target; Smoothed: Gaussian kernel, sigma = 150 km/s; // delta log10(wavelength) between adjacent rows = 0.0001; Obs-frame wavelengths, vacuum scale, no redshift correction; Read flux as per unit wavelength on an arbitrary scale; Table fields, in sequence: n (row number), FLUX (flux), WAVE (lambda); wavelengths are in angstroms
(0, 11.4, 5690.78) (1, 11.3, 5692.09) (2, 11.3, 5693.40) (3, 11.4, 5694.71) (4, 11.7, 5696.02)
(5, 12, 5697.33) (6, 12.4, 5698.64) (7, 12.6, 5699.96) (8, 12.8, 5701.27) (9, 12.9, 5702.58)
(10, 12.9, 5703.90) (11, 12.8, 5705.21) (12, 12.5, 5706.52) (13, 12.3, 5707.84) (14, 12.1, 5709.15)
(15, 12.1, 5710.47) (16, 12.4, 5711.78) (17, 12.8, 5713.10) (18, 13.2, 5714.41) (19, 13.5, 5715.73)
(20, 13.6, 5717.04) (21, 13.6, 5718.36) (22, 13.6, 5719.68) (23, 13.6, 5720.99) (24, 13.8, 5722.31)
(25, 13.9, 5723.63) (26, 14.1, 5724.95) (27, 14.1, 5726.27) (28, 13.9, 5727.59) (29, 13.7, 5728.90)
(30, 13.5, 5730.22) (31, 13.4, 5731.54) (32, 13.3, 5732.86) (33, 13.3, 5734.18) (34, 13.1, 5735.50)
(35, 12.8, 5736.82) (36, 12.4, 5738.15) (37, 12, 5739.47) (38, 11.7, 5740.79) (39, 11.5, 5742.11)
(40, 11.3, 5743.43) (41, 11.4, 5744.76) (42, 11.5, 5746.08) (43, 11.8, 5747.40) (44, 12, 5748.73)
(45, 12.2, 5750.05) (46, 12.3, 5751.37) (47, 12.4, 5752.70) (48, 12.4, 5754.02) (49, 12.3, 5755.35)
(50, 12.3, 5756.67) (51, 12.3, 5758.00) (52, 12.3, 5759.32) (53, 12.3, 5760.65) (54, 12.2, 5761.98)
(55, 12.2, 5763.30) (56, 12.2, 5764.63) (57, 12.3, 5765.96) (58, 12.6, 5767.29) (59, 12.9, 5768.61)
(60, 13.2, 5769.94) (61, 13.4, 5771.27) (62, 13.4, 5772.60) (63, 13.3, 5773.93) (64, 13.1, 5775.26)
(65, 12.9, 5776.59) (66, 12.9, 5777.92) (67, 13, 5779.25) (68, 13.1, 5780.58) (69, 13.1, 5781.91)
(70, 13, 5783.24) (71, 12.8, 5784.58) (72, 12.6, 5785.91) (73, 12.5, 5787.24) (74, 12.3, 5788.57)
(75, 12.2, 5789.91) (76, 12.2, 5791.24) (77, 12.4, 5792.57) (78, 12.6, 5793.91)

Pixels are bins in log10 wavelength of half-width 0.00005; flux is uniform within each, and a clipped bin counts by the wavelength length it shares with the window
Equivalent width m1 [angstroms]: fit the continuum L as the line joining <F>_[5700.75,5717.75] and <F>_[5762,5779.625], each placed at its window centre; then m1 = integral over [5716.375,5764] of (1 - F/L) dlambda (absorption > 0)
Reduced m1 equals 0.32 angstroms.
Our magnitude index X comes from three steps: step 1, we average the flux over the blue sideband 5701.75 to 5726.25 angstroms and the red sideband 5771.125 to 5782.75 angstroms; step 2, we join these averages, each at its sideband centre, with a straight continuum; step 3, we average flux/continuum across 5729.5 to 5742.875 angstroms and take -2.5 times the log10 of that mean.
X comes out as 0.04 mag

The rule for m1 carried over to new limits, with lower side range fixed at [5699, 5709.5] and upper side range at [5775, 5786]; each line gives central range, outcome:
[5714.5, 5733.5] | -1.4 angstroms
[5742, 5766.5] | 1.5 angstroms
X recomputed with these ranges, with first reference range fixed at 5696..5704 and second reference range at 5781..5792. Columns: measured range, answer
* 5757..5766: 0.03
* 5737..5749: 0.07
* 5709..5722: -0.05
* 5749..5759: 0.02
